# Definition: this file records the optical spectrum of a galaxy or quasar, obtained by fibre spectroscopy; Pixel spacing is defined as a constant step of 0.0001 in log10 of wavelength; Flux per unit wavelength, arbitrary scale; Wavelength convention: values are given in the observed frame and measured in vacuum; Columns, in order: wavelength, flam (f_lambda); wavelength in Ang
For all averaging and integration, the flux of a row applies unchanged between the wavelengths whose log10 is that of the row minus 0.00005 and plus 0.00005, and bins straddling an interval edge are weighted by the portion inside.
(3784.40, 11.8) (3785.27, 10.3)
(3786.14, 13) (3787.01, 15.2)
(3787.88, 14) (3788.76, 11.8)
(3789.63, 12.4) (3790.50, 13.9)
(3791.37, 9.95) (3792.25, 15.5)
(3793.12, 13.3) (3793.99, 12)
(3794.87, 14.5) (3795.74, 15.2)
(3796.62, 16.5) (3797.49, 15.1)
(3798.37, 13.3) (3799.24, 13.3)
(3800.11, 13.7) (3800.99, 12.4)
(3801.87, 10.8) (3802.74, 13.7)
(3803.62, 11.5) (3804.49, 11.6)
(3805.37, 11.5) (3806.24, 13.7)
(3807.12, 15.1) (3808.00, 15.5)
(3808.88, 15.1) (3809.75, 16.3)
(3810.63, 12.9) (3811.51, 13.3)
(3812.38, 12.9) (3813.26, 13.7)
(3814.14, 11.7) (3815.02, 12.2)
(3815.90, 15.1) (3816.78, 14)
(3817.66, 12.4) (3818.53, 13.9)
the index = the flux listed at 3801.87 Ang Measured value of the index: 10.8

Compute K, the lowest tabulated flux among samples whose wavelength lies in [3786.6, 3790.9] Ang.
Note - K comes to 11.8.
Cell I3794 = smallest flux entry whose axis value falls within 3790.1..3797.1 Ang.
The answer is 9.95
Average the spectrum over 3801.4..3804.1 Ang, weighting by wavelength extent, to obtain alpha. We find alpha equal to 12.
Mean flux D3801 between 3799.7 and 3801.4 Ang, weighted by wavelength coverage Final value 13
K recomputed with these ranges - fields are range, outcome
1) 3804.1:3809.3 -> 11.5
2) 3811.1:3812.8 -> 12.9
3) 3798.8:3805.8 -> 10.8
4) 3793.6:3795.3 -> 12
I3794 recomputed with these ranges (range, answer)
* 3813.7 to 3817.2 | 11.7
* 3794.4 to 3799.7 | 13.3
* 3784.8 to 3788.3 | 10.3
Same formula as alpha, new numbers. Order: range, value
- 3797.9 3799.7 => 13.4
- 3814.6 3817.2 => 13.8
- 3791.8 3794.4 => 13.6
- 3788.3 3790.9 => 12.7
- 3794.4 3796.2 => 14.8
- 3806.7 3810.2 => 15.5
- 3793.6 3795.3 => 13.2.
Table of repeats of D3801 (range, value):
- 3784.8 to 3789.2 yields 12.9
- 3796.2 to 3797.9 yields 15.8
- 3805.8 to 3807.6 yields 14.4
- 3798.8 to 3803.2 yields 12.8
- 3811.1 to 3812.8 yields 13.2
